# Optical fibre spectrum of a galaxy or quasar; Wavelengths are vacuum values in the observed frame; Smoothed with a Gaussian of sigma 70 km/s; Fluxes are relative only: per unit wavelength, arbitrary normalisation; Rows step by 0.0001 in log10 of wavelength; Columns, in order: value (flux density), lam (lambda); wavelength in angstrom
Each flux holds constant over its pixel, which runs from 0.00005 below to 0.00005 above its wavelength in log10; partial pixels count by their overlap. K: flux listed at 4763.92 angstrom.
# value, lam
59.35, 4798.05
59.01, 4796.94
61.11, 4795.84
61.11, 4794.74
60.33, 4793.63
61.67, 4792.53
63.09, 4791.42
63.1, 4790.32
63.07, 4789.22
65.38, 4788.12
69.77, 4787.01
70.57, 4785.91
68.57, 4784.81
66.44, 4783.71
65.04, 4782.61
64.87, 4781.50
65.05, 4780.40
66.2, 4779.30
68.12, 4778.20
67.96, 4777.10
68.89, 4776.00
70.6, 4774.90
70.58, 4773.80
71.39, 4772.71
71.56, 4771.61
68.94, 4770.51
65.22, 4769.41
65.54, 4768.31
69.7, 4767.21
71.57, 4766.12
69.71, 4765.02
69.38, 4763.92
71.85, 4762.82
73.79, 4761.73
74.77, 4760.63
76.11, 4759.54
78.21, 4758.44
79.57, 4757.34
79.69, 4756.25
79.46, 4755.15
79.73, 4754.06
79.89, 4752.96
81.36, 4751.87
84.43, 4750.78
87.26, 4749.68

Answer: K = 69.38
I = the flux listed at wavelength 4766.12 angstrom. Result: 71.57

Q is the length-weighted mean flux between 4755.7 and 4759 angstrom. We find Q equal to 79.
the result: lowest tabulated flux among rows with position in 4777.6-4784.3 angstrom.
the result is 64.87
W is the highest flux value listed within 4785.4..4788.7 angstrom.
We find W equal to 70.57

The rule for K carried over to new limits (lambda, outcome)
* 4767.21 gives 69.7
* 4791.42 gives 63.09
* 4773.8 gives 70.58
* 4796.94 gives 59.01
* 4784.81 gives 68.57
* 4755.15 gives 79.46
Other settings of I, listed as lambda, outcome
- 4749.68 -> 87.26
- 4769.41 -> 65.22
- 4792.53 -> 61.67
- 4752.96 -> 79.89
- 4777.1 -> 67.96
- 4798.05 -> 59.35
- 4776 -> 68.89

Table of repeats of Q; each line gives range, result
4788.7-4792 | 63.1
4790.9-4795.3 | 61.5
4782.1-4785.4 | 66.9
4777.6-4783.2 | 65.8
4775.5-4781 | 67.2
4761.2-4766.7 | 71.3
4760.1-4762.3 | 74.3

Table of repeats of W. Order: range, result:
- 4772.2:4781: 71.39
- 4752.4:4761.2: 79.89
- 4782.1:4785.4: 68.57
